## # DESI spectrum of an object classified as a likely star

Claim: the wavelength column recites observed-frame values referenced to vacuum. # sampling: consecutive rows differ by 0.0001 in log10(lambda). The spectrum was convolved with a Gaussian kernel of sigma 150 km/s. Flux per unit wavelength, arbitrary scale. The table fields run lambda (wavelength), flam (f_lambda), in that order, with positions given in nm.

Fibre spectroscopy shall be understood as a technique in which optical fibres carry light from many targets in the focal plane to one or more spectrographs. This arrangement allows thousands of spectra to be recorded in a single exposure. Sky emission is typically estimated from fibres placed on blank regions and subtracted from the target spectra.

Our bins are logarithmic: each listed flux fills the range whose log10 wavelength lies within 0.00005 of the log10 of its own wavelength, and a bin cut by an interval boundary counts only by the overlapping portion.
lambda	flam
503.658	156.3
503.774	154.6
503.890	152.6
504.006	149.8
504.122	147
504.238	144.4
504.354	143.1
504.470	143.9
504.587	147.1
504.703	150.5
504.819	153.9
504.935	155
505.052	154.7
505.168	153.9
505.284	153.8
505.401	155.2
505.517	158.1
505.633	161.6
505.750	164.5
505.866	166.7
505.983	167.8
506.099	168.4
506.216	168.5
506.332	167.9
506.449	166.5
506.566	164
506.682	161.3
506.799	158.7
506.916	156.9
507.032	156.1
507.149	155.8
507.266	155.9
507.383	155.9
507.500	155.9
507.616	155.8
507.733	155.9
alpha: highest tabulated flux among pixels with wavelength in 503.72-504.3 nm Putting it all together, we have 154.6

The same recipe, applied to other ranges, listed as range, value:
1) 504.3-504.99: 155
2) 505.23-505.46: 155.2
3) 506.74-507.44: 158.7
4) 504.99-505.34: 154.7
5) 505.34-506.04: 167.8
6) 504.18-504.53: 144.4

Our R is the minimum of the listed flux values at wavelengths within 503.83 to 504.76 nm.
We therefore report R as 143.1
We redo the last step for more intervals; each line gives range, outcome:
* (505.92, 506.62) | 164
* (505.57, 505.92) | 161.6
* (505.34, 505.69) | 155.2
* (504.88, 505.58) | 153.8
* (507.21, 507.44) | 155.9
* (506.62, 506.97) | 156.9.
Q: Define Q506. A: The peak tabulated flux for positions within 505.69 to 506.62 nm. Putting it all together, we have 168.5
